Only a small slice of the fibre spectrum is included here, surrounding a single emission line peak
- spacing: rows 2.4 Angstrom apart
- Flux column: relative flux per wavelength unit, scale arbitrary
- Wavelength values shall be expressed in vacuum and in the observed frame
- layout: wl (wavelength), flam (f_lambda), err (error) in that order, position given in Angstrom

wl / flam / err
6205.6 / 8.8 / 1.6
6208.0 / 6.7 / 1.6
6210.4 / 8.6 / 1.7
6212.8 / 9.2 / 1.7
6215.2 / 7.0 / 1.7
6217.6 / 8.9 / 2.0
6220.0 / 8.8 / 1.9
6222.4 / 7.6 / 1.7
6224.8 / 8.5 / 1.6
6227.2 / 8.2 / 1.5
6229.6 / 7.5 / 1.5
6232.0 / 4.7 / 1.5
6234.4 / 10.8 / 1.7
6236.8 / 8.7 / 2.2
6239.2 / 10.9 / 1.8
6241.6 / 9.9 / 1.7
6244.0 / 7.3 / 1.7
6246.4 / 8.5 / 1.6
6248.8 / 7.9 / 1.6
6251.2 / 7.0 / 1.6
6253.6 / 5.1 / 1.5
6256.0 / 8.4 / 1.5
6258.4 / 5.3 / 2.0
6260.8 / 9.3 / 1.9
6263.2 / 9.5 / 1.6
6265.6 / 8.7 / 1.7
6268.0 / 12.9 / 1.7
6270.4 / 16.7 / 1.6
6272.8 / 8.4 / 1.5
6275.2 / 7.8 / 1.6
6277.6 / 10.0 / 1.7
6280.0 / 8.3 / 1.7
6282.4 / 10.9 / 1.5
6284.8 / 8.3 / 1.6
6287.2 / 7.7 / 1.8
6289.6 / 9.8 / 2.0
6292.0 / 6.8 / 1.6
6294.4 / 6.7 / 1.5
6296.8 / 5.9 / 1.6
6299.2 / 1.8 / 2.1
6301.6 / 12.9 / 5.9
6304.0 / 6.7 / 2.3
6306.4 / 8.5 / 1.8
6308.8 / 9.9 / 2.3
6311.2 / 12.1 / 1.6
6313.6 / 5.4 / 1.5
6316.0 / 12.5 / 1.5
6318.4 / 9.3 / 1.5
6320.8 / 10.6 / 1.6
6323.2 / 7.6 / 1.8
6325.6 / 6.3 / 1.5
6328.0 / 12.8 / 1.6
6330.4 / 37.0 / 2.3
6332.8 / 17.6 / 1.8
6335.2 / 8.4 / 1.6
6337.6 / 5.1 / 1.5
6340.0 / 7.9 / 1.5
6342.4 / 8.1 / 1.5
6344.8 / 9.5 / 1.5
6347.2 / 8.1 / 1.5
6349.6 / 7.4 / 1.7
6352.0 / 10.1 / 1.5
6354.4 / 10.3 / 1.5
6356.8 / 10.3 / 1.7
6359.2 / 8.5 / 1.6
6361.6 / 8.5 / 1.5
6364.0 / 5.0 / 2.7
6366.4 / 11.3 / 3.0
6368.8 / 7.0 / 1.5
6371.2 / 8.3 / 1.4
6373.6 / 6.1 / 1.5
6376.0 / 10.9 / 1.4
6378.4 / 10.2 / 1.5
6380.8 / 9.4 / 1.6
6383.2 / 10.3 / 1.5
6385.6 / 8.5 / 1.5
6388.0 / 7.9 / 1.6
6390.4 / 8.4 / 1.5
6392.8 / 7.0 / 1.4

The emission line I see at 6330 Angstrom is [O III] 5007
